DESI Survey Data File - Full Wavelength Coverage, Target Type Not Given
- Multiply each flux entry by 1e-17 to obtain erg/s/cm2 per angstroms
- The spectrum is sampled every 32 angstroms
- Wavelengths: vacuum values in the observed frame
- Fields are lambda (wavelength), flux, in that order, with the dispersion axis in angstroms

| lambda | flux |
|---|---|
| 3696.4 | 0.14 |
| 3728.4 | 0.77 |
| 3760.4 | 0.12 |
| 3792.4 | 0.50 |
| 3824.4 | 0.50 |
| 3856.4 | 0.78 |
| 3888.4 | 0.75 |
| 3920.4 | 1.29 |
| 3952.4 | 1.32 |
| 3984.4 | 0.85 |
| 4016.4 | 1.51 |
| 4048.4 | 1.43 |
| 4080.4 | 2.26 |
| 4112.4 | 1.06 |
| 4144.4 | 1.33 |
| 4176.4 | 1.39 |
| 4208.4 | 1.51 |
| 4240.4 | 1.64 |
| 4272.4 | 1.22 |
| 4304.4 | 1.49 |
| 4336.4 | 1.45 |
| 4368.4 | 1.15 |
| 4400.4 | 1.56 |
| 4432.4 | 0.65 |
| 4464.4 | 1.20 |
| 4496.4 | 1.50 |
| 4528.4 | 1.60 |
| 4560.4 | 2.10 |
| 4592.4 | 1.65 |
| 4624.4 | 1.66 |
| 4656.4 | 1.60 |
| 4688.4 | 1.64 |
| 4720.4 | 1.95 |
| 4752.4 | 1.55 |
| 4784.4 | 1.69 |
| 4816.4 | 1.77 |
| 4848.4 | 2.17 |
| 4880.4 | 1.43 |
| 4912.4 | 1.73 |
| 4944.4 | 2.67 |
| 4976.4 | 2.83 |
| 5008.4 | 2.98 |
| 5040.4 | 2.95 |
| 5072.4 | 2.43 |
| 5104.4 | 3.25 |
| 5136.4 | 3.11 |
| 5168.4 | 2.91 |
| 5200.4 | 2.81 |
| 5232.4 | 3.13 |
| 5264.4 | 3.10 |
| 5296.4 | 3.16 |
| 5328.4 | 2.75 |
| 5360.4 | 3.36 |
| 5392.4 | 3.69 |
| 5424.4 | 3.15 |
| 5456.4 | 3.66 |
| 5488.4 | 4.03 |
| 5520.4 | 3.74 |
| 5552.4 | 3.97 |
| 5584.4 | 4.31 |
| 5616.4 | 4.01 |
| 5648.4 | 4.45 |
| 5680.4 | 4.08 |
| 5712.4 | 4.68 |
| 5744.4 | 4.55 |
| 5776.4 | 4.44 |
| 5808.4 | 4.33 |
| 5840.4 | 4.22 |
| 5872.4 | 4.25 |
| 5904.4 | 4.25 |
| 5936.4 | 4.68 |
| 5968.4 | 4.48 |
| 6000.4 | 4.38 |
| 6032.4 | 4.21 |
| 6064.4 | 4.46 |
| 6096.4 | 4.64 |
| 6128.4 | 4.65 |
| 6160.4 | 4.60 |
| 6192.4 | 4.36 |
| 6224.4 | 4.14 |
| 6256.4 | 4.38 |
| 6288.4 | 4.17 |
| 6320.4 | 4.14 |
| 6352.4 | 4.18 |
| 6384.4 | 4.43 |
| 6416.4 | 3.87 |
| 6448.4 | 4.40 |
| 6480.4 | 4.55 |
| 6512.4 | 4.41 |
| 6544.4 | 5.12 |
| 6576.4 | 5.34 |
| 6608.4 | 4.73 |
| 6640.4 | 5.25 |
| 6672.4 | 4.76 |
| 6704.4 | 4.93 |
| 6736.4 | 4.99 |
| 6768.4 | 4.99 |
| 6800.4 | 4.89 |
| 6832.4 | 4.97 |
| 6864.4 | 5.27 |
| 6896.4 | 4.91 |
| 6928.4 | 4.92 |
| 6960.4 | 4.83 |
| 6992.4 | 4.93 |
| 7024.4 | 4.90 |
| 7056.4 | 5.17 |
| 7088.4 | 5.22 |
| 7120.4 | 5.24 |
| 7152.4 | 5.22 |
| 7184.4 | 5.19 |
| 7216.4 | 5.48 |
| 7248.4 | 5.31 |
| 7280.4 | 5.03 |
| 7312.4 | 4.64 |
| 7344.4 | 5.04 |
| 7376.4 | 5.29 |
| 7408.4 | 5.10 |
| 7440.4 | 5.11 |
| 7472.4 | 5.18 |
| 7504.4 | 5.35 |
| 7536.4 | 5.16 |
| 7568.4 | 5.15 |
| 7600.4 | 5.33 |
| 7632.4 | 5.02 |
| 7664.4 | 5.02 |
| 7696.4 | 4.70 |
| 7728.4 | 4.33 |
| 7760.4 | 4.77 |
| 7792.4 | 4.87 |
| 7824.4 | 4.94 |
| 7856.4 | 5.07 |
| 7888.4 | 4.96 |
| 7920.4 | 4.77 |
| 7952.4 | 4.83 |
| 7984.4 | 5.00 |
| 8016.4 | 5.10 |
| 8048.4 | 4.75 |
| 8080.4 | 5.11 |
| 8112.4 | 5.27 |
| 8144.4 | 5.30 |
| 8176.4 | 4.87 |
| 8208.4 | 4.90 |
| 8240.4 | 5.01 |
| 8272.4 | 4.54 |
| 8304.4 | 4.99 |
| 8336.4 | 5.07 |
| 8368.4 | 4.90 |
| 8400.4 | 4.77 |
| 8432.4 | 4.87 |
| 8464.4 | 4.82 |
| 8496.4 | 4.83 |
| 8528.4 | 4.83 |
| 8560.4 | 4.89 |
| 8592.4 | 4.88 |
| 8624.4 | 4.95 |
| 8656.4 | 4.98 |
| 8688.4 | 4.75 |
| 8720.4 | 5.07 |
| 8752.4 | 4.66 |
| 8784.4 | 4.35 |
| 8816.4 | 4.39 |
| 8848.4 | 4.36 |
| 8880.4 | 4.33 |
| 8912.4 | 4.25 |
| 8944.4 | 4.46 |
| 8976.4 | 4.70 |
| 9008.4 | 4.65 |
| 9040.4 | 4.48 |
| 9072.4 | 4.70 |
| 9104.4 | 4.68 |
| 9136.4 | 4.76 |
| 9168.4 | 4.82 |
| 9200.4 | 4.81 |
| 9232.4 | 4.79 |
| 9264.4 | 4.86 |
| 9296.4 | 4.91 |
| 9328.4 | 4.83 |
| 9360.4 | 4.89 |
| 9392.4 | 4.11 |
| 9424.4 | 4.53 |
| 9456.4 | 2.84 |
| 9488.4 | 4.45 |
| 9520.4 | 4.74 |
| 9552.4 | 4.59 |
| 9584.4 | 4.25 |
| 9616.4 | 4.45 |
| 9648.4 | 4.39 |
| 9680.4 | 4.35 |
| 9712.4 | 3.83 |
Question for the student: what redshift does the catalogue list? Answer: 0.24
